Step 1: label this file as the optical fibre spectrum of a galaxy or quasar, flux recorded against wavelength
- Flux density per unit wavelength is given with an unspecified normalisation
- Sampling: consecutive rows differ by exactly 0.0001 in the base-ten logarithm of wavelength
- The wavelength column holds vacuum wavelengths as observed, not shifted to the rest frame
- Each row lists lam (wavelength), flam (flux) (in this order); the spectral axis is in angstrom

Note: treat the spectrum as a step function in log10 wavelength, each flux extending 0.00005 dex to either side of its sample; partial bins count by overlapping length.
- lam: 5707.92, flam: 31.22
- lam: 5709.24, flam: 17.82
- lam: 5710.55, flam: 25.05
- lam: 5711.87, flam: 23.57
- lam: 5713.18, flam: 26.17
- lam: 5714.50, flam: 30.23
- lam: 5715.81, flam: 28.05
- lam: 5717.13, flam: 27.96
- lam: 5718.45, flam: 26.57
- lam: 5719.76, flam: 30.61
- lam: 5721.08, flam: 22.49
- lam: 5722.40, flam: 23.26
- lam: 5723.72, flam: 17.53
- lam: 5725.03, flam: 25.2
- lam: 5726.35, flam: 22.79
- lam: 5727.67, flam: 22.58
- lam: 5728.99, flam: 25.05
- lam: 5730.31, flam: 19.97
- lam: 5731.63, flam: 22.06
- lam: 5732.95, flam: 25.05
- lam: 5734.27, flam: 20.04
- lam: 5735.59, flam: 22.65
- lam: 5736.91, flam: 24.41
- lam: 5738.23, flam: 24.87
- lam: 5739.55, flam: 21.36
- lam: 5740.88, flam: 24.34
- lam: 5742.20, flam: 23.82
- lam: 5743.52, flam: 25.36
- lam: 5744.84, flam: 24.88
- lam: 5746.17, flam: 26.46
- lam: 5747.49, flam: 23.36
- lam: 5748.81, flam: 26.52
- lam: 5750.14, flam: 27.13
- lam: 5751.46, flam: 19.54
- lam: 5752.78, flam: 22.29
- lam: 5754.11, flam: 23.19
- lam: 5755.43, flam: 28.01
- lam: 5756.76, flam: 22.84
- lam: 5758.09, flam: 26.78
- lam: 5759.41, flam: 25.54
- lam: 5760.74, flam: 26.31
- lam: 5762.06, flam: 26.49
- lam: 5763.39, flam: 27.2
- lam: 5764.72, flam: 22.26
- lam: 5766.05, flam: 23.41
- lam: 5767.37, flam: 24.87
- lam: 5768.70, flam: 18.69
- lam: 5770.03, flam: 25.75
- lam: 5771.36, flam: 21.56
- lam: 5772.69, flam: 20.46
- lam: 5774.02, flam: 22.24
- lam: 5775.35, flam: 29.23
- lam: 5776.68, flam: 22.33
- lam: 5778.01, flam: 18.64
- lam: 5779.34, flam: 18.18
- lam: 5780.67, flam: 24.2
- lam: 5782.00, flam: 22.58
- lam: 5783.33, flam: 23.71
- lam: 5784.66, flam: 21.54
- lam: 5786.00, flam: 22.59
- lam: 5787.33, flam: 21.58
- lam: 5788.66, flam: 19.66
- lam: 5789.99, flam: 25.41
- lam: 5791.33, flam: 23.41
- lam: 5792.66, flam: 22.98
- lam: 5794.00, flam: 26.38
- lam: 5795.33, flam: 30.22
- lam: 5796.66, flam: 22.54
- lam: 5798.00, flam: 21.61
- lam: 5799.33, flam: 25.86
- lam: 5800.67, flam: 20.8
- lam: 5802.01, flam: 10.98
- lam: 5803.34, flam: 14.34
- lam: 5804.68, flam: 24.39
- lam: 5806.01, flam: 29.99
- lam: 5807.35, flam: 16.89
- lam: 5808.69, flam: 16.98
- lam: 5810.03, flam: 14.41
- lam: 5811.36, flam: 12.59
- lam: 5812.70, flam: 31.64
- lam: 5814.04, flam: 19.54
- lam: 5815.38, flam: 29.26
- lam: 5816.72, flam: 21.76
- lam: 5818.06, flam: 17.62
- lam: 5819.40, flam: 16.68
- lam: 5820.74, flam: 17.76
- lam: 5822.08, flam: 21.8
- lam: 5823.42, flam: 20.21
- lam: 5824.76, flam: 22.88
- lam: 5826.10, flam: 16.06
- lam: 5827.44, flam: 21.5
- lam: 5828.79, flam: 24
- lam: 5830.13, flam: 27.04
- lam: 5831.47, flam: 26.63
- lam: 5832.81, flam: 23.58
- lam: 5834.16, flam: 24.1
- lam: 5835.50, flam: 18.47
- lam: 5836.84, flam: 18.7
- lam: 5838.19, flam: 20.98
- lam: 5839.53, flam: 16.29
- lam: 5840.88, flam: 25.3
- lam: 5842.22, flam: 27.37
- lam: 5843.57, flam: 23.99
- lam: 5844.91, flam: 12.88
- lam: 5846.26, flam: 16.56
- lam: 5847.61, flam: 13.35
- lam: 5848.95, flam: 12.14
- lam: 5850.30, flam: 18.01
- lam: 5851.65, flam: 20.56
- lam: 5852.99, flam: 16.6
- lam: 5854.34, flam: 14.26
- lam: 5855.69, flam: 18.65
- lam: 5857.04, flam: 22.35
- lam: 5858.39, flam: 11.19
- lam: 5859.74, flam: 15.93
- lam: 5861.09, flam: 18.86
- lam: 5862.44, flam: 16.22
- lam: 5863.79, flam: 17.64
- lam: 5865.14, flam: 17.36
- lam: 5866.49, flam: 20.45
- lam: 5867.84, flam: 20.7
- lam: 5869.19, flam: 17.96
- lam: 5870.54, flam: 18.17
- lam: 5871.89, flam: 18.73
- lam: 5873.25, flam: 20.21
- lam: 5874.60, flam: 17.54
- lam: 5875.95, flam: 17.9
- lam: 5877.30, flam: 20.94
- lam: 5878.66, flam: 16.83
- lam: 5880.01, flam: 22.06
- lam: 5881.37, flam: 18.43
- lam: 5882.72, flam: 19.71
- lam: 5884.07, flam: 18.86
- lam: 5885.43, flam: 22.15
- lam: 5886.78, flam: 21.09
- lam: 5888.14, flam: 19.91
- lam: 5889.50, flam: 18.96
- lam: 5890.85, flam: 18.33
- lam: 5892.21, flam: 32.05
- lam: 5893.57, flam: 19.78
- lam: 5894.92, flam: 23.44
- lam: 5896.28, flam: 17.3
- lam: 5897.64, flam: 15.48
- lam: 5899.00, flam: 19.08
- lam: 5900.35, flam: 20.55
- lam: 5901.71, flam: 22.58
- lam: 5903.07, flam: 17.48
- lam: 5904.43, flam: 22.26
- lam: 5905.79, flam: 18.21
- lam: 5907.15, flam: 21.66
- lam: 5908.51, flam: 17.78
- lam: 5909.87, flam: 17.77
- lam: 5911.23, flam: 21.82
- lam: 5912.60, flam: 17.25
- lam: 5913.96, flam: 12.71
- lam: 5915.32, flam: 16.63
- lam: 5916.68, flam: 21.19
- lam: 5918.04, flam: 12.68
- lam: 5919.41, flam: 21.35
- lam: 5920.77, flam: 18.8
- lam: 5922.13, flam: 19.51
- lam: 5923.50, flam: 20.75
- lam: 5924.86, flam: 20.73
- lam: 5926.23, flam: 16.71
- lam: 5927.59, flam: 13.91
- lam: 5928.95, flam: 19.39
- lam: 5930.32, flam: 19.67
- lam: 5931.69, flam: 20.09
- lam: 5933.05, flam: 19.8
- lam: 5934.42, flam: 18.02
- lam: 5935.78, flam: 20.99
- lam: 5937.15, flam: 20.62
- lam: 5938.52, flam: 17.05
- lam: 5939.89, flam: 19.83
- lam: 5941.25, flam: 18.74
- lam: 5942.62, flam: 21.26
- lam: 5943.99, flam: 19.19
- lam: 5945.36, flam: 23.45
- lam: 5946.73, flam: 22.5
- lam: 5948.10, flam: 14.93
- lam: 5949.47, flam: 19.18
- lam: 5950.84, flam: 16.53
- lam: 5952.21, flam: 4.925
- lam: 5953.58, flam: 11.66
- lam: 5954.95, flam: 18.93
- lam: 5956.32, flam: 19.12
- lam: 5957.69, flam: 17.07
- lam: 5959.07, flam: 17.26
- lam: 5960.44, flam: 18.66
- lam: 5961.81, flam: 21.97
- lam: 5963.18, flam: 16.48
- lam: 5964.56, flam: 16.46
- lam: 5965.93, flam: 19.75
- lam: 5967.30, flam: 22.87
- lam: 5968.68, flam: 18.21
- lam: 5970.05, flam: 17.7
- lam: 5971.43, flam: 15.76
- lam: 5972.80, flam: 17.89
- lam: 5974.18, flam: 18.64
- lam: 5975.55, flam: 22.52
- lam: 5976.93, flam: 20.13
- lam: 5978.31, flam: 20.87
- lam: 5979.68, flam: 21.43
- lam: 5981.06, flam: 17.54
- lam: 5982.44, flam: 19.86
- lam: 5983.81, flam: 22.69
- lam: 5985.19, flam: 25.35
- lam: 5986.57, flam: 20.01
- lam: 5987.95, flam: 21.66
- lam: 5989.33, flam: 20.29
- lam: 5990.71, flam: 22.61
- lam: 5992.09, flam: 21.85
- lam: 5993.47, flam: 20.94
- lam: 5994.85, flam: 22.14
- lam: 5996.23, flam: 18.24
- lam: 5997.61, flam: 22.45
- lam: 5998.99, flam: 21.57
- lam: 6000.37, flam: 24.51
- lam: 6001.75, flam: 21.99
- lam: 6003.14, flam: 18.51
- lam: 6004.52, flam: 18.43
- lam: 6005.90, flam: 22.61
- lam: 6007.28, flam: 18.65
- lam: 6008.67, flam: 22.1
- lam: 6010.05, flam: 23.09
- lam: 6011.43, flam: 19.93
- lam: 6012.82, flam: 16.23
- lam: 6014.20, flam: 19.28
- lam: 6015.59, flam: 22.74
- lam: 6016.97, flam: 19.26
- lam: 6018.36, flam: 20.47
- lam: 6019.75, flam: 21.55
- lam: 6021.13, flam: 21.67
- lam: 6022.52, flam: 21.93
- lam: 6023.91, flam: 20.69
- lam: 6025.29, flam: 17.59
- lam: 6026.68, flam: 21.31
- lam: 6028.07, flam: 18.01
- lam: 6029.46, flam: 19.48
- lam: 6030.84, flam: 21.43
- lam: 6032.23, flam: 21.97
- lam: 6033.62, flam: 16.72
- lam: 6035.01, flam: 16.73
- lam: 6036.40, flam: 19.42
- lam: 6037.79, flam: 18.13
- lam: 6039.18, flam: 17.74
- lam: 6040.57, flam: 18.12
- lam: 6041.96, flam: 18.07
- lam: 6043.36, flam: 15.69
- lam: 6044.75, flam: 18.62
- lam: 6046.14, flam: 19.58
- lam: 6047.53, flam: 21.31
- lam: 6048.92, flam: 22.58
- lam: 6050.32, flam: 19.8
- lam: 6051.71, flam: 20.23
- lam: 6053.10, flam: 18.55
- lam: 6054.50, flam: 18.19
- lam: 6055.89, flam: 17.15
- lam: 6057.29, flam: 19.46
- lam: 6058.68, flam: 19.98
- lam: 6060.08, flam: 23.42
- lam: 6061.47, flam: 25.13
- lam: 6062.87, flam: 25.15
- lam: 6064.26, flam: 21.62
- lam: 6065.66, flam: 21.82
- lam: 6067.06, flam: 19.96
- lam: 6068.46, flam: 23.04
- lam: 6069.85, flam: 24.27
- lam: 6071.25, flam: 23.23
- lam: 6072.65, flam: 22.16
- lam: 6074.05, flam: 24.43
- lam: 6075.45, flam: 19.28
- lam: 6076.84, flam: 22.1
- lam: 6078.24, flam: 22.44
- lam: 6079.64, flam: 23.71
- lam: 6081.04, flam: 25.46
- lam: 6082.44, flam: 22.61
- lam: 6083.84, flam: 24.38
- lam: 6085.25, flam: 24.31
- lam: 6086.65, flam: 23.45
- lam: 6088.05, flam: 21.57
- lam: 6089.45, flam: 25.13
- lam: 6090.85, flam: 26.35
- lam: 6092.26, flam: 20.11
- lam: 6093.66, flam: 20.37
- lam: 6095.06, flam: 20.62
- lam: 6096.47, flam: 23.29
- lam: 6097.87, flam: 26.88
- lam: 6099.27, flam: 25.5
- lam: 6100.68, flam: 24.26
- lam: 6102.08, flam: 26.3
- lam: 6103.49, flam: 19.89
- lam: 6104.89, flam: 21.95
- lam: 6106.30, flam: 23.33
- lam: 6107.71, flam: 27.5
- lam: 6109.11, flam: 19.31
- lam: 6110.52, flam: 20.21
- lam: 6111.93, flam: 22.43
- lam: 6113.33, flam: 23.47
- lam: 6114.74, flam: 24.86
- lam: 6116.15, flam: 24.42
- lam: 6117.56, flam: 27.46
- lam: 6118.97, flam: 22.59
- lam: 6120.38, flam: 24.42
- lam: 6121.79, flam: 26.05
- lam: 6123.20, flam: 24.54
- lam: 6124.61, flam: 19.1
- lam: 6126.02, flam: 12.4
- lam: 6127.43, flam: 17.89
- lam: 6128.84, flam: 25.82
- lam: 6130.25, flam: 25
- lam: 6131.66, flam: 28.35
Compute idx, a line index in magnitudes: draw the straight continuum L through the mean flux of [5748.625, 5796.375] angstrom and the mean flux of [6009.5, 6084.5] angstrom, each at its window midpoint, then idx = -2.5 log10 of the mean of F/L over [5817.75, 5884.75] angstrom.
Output 0.19 mag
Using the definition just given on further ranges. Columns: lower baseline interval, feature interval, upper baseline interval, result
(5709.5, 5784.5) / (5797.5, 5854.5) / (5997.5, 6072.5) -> 0.14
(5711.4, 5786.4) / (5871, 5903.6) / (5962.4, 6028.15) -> 0.10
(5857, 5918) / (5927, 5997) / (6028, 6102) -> 0.05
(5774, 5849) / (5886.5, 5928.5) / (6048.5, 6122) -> 0.14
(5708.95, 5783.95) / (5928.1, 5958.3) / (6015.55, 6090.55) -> 0.20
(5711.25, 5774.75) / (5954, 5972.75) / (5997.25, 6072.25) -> 0.16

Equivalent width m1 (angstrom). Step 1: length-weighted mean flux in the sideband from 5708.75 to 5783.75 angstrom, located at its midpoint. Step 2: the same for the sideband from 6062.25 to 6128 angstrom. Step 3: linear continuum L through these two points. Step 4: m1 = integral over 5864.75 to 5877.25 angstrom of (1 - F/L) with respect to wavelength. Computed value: 2.46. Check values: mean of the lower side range 23.9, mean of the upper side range 22.9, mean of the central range 18.9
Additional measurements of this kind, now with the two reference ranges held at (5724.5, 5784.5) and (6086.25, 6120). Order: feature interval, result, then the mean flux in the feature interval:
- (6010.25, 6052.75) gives 7.01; 19.6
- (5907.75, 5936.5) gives 6.17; 18.5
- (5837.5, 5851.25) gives 2.83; 18.7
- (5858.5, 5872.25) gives 3.30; 17.9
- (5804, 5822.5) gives 2.19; 20.8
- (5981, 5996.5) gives 1.42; 21.3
